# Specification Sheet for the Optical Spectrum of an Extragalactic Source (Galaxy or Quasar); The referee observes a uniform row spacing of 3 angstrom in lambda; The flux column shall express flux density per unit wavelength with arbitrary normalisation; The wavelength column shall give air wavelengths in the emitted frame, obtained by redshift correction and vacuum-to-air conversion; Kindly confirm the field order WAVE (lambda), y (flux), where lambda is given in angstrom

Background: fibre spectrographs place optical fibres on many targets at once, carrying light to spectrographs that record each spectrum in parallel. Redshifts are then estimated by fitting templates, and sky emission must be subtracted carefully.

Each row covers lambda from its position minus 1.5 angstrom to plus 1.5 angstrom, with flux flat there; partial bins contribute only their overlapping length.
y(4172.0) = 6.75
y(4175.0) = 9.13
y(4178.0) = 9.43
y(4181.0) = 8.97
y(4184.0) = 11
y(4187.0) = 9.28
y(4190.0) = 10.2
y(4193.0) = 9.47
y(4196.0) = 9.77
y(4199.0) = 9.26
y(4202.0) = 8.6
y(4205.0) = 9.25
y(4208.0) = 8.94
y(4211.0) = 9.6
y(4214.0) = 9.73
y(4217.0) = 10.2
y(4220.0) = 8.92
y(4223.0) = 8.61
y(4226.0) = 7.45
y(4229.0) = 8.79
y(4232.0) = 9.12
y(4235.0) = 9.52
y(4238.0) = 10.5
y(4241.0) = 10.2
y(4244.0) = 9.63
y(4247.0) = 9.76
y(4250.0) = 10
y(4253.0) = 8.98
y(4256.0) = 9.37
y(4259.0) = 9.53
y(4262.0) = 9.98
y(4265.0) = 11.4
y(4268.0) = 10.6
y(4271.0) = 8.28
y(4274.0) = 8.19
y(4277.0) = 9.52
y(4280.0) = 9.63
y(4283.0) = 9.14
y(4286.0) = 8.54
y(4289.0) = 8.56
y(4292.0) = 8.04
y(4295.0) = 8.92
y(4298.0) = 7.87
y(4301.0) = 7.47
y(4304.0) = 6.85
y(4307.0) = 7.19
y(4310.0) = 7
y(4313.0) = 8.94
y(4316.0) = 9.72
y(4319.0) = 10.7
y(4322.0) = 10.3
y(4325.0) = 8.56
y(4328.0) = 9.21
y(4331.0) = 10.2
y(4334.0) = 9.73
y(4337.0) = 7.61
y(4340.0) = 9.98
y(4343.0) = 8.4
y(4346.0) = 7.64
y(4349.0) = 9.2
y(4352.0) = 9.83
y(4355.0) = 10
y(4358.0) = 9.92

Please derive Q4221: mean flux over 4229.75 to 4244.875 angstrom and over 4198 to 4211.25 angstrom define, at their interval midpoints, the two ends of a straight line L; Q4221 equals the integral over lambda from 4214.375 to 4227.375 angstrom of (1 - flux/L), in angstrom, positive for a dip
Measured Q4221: 0.7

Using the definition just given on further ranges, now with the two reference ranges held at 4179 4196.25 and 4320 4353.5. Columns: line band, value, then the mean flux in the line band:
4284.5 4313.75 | 4.4 angstrom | 7.91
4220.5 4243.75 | 1.0 angstrom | 9.18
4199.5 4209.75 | 0.8 angstrom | 8.98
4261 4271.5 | -0.9 angstrom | 10.2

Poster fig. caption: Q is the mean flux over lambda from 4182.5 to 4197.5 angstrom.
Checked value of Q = 9.94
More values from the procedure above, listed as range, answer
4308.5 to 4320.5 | 9.09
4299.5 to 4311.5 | 7.13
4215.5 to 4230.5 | 8.79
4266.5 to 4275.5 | 9.02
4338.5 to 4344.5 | 9.19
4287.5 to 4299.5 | 8.35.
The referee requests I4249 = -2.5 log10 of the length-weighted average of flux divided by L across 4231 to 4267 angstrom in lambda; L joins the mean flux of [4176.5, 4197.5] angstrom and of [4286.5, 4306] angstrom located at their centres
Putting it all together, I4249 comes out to -0.13 mag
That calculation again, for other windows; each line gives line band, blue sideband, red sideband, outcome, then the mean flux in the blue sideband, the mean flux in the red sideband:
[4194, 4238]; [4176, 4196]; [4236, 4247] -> 0.08 mag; 9.71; 10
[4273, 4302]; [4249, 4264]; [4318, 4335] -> 0.13 mag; 9.62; 9.76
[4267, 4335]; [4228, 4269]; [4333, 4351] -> 0.05 mag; 9.82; 8.76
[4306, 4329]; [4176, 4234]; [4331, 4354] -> 0.01 mag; 9.29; 9.02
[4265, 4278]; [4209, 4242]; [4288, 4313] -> -0.12 mag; 9.31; 7.79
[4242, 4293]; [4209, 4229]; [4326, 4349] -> -0.04 mag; 9.06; 8.97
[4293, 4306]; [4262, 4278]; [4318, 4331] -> 0.24 mag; 9.64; 9.71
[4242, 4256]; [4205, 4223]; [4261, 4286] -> -0.01 mag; 9.39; 9.52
